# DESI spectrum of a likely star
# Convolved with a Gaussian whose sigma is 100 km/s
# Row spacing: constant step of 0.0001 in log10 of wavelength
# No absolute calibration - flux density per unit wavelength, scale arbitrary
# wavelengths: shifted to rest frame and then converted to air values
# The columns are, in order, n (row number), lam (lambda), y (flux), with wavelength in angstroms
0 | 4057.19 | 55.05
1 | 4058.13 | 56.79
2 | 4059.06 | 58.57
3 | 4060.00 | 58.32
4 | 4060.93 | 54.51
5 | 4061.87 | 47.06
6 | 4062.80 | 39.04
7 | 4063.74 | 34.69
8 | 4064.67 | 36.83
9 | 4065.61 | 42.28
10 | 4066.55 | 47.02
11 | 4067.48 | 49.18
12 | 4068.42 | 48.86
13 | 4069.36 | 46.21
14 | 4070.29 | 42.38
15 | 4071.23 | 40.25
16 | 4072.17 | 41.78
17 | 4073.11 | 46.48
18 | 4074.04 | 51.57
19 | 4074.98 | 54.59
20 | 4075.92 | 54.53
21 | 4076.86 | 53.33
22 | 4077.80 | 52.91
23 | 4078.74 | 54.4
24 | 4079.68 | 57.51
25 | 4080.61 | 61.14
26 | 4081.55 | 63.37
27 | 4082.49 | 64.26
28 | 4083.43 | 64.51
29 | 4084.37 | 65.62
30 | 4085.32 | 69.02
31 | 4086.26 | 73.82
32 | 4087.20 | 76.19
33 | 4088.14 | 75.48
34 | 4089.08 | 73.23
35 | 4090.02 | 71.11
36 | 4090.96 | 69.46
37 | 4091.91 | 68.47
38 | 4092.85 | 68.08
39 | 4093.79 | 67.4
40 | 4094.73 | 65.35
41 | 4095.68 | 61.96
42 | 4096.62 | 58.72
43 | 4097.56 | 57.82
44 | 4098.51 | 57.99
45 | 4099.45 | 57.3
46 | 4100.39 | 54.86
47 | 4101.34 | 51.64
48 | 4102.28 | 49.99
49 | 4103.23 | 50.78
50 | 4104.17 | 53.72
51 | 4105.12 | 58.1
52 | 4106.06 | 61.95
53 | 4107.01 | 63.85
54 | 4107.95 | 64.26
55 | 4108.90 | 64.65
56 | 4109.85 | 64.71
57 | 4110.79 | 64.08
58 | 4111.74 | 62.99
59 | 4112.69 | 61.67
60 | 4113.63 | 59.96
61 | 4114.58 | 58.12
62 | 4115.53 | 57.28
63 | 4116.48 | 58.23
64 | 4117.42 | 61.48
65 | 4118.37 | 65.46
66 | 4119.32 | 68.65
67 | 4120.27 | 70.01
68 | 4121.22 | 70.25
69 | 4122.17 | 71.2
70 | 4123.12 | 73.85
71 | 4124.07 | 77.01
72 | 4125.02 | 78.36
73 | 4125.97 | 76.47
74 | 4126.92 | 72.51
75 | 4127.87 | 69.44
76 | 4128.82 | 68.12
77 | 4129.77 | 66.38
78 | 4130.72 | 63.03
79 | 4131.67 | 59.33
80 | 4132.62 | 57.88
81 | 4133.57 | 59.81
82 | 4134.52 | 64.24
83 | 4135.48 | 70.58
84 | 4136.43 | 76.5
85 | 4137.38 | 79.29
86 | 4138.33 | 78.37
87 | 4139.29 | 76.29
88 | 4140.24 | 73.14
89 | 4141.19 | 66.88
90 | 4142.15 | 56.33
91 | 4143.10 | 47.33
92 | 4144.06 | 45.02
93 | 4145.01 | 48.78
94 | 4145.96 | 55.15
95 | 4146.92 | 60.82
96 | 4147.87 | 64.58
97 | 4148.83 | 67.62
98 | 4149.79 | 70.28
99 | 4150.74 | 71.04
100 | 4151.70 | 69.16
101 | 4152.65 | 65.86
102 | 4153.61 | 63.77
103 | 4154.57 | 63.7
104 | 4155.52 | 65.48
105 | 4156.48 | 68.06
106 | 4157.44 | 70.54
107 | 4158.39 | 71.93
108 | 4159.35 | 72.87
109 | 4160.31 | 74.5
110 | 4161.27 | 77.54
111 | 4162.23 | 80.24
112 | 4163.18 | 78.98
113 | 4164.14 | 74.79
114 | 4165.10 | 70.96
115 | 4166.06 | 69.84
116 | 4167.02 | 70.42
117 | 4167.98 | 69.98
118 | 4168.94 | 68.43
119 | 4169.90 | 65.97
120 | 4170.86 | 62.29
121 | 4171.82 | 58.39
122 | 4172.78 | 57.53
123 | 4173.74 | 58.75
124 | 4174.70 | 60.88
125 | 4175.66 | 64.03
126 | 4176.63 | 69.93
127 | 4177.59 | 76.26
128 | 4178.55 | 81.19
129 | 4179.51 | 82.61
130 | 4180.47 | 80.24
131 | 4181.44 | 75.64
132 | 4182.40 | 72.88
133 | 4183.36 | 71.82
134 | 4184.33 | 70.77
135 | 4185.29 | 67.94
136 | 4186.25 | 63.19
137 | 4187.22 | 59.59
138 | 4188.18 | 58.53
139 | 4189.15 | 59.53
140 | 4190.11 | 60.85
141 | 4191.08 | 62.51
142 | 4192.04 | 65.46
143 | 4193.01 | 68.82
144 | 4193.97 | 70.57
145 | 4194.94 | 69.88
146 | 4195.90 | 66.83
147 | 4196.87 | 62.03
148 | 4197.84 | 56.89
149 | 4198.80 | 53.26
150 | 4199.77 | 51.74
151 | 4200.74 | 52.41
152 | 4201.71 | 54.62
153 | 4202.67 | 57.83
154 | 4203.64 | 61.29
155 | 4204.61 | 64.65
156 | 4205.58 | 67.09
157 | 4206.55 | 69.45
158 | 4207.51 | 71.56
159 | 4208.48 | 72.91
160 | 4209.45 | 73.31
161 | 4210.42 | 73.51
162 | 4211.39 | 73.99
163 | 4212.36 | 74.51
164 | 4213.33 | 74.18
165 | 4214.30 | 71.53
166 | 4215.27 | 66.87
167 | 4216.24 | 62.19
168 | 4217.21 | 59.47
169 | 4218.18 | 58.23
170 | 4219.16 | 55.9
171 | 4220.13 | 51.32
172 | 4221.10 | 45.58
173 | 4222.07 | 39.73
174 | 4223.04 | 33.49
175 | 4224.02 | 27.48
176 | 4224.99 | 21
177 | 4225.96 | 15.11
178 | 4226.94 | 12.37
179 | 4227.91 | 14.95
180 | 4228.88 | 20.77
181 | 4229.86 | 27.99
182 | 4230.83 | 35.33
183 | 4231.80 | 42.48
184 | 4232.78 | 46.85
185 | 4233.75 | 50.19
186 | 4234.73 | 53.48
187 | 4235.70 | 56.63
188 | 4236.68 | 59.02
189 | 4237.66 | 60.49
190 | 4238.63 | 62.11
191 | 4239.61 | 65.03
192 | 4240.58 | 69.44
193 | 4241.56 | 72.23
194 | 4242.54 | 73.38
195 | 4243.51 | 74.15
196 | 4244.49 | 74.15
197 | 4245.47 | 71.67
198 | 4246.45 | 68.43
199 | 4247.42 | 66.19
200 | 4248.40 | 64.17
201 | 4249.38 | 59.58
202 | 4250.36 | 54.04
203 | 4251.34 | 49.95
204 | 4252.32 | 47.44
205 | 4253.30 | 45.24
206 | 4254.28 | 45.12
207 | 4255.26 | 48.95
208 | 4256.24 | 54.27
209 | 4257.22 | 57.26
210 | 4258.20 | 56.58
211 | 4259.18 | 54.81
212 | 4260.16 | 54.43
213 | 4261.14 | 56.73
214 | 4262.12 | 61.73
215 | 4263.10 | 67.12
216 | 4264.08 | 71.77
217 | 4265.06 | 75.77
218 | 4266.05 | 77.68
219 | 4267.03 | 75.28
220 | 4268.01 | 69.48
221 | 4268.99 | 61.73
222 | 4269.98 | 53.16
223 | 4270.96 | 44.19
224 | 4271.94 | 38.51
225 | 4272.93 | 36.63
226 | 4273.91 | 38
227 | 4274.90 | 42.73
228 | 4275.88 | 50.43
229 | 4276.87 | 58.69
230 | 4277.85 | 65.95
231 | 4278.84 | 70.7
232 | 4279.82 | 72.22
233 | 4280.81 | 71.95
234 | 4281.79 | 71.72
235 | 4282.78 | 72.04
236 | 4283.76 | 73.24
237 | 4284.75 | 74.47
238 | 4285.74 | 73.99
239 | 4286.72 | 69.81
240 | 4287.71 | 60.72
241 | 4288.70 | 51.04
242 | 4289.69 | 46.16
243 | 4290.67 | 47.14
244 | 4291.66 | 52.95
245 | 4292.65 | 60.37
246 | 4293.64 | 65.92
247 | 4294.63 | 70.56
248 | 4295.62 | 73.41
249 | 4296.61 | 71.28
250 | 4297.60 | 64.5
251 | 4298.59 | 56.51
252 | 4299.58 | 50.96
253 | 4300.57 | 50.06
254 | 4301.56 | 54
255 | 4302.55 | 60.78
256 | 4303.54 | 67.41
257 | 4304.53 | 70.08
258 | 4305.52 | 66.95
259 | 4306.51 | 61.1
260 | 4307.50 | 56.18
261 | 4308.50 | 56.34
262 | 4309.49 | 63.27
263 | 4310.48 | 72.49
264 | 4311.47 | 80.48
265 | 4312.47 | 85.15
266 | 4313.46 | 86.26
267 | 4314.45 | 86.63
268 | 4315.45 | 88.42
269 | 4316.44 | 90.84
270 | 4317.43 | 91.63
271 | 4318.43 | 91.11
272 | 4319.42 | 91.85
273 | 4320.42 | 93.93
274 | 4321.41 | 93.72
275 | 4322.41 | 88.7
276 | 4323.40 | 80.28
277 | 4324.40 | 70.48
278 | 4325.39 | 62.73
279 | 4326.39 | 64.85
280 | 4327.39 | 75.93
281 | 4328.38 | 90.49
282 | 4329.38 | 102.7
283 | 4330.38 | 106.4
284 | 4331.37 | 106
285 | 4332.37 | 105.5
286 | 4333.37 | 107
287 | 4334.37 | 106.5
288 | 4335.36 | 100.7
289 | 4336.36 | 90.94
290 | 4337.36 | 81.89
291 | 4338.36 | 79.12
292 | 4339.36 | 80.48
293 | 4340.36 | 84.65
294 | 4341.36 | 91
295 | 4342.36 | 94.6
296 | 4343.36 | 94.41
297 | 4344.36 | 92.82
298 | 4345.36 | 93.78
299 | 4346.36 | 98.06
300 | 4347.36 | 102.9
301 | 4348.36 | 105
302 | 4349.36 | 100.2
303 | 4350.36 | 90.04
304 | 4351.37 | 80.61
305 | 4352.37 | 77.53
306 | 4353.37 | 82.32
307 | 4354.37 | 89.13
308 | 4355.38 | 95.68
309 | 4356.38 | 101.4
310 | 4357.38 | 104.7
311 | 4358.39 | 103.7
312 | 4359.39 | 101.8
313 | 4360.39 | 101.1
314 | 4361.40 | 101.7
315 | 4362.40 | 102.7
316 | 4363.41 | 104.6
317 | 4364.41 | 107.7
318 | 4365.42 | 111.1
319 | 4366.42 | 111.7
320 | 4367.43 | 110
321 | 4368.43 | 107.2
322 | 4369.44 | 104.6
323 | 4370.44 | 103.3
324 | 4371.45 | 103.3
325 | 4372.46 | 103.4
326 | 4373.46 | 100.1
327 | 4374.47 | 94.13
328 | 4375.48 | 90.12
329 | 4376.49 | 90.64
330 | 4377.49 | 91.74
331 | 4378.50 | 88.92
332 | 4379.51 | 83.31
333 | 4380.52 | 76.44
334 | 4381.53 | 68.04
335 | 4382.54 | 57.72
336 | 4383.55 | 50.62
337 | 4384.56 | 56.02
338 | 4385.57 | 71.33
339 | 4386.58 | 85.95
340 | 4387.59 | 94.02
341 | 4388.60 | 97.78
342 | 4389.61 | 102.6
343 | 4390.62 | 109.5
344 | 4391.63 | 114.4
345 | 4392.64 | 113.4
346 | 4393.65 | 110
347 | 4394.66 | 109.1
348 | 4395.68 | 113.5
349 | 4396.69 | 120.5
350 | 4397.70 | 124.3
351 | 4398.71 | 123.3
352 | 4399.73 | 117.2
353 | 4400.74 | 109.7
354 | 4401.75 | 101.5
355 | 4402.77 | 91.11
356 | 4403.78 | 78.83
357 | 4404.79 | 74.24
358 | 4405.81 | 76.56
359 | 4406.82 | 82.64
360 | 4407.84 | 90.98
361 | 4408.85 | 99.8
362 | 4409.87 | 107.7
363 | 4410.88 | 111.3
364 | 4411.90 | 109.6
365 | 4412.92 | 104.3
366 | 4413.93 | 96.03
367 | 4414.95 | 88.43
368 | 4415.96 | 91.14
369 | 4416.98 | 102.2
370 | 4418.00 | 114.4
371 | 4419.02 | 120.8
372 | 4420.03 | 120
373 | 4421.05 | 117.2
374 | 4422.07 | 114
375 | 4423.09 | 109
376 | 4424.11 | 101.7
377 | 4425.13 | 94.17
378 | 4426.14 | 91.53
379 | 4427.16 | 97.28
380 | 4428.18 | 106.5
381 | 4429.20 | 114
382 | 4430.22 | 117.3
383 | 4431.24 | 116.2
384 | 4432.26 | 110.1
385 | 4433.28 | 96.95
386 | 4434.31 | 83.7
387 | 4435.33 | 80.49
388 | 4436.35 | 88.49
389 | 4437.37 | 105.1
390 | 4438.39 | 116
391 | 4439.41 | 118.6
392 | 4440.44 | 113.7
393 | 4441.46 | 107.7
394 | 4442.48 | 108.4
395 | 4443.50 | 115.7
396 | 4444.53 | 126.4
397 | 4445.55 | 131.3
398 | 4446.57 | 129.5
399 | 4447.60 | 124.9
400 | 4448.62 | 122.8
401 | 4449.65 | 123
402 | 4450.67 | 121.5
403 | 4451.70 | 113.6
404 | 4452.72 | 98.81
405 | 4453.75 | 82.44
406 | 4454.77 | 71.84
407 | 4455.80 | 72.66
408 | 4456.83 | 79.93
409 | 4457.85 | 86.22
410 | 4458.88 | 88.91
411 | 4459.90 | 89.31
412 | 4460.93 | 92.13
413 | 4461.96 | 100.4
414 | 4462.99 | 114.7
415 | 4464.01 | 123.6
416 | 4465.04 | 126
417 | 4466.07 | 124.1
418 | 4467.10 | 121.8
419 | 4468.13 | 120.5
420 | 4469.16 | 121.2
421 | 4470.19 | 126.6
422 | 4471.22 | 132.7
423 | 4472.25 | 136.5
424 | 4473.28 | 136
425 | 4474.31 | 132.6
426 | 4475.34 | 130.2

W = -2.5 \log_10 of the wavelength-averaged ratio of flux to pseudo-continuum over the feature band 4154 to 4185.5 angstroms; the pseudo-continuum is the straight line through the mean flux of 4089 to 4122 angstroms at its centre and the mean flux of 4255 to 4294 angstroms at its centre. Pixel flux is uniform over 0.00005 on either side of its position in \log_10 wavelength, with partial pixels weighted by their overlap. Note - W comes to -0.15 mag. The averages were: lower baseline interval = 62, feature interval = 70.5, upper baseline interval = 60.2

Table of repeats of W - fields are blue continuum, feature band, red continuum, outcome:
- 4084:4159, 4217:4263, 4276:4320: 0.301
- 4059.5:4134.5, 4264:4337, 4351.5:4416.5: 0.203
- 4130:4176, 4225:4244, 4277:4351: 0.464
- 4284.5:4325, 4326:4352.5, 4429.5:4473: -0.171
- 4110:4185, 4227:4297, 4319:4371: 0.393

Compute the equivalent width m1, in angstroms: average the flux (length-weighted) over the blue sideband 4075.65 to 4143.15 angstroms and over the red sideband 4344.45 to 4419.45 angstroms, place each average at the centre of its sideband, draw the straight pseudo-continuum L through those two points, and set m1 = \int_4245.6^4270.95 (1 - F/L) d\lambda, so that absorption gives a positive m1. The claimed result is 7.0 angstroms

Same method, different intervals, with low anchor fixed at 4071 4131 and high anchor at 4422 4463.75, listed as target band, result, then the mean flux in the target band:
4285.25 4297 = 3.3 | 61.9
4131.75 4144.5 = 0.4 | 65.4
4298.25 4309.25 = 3.5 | 59.3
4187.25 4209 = 3.5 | 62.6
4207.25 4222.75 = 2.6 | 63.5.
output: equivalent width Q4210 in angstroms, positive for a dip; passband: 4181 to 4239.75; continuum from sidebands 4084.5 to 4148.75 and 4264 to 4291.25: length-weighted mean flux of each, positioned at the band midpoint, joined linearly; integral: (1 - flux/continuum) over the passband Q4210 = 5.8 angstroms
